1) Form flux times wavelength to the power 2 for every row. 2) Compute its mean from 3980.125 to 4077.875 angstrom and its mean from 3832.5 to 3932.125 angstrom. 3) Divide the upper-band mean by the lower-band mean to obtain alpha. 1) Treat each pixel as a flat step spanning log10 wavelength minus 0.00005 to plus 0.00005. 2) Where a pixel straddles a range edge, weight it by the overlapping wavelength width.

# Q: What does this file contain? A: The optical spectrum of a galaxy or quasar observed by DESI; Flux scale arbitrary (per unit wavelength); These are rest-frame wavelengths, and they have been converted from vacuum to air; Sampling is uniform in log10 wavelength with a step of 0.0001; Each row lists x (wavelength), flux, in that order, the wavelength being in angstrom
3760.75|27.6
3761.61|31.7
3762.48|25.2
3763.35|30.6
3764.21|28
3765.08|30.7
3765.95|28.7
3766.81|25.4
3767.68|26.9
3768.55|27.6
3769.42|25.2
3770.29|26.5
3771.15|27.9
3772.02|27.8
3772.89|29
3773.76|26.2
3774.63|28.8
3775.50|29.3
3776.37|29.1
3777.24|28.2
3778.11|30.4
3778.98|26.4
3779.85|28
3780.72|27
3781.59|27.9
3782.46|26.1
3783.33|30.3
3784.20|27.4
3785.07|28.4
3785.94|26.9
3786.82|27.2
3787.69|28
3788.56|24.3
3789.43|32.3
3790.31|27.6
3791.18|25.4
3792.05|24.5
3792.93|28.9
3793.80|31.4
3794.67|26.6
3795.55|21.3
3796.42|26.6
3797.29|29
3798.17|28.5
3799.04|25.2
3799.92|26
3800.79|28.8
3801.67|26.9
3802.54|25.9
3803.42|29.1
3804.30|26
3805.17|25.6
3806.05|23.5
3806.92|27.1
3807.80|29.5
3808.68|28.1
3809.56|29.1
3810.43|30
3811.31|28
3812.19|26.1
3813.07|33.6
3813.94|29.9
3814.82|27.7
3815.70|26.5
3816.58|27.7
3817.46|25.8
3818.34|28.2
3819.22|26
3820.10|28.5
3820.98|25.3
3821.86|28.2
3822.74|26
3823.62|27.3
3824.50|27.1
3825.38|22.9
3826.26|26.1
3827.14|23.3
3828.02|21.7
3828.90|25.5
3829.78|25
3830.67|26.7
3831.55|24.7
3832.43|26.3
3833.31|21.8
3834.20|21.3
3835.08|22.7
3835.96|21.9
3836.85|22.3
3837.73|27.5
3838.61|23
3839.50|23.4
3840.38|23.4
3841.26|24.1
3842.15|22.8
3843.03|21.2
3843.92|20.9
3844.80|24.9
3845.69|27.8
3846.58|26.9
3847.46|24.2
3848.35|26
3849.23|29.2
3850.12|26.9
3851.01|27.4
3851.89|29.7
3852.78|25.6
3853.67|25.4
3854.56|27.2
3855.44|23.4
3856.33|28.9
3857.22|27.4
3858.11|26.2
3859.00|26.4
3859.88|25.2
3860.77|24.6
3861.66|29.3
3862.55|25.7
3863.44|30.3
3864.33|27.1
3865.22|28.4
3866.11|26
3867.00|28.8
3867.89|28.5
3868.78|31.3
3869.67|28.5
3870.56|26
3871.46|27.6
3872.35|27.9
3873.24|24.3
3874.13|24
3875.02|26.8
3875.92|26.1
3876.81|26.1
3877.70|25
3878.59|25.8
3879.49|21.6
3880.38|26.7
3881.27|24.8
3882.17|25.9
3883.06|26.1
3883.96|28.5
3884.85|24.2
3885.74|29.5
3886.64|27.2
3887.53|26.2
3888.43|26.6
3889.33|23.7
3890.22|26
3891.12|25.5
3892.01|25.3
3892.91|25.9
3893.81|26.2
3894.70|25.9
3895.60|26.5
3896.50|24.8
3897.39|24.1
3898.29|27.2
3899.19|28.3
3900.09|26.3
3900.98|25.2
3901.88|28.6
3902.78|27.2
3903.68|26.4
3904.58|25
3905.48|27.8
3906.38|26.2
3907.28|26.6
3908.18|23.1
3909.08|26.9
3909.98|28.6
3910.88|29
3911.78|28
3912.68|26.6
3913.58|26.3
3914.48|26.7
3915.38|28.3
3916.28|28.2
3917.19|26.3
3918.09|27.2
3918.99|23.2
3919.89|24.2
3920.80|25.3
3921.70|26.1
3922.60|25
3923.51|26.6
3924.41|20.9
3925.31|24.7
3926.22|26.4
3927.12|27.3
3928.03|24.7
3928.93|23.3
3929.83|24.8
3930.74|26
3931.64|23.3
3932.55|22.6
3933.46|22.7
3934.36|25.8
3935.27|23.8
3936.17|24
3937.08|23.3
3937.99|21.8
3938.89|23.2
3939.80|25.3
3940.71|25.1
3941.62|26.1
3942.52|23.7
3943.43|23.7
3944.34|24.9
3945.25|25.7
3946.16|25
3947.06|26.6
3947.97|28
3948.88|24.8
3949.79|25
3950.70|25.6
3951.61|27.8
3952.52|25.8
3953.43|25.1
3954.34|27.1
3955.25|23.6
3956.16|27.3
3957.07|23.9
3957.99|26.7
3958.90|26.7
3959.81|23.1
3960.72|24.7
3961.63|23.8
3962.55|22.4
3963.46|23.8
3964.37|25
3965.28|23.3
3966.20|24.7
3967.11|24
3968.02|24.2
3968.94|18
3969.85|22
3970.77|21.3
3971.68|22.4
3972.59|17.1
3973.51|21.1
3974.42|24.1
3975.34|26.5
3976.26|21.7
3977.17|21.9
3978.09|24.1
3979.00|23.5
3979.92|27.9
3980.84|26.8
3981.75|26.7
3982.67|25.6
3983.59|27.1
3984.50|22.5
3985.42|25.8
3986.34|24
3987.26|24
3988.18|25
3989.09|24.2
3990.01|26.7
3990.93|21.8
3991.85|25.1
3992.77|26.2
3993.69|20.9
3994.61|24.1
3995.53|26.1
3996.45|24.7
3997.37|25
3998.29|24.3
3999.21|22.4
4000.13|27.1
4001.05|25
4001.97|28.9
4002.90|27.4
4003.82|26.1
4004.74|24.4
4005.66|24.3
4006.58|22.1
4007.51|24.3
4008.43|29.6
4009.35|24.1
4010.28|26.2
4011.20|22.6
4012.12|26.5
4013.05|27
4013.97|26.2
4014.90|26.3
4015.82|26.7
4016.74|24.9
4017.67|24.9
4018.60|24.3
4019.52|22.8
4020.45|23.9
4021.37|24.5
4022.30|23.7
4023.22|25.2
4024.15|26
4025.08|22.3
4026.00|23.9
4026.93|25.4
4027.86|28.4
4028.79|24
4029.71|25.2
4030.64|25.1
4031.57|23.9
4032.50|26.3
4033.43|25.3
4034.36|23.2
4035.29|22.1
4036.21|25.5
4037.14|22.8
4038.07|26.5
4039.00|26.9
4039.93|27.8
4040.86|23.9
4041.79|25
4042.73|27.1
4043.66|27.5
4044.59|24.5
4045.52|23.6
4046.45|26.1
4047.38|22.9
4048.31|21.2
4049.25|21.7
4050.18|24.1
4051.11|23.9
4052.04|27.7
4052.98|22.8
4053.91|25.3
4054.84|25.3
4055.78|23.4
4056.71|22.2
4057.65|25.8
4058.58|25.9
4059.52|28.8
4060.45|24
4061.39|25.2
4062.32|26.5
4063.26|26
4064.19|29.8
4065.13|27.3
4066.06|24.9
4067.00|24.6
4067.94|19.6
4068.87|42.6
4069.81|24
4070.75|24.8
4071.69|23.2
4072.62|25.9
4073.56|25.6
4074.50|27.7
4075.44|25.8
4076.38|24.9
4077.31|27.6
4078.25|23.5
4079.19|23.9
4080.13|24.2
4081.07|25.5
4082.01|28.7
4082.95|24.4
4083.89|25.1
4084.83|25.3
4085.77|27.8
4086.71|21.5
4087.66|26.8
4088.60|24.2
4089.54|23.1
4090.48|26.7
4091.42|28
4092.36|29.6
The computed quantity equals 1.05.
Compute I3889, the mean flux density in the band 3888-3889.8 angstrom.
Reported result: 25.2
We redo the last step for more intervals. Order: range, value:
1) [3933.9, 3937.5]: 24.3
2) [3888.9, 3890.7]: 24.9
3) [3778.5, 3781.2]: 27.2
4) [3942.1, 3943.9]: 23.7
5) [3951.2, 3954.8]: 26.4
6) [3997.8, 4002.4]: 25.5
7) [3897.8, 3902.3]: 27.1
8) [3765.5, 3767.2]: 27.2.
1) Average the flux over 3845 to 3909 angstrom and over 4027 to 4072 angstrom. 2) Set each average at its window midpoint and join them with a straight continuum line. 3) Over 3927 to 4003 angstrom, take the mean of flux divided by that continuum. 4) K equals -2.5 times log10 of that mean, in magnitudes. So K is 0.06 mag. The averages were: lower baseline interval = 26.5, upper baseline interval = 25.3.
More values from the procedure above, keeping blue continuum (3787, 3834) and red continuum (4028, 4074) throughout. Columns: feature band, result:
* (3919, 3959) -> 0.044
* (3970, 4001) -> 0.066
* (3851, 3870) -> -0.035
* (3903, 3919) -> -0.026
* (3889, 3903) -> 0.008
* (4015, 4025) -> 0.035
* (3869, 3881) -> 0.017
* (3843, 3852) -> 0.023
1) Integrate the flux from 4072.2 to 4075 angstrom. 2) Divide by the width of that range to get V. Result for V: 26.3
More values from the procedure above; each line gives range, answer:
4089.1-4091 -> 25.1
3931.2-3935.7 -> 23.6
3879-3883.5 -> 25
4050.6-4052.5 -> 25.8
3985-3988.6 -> 24.6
